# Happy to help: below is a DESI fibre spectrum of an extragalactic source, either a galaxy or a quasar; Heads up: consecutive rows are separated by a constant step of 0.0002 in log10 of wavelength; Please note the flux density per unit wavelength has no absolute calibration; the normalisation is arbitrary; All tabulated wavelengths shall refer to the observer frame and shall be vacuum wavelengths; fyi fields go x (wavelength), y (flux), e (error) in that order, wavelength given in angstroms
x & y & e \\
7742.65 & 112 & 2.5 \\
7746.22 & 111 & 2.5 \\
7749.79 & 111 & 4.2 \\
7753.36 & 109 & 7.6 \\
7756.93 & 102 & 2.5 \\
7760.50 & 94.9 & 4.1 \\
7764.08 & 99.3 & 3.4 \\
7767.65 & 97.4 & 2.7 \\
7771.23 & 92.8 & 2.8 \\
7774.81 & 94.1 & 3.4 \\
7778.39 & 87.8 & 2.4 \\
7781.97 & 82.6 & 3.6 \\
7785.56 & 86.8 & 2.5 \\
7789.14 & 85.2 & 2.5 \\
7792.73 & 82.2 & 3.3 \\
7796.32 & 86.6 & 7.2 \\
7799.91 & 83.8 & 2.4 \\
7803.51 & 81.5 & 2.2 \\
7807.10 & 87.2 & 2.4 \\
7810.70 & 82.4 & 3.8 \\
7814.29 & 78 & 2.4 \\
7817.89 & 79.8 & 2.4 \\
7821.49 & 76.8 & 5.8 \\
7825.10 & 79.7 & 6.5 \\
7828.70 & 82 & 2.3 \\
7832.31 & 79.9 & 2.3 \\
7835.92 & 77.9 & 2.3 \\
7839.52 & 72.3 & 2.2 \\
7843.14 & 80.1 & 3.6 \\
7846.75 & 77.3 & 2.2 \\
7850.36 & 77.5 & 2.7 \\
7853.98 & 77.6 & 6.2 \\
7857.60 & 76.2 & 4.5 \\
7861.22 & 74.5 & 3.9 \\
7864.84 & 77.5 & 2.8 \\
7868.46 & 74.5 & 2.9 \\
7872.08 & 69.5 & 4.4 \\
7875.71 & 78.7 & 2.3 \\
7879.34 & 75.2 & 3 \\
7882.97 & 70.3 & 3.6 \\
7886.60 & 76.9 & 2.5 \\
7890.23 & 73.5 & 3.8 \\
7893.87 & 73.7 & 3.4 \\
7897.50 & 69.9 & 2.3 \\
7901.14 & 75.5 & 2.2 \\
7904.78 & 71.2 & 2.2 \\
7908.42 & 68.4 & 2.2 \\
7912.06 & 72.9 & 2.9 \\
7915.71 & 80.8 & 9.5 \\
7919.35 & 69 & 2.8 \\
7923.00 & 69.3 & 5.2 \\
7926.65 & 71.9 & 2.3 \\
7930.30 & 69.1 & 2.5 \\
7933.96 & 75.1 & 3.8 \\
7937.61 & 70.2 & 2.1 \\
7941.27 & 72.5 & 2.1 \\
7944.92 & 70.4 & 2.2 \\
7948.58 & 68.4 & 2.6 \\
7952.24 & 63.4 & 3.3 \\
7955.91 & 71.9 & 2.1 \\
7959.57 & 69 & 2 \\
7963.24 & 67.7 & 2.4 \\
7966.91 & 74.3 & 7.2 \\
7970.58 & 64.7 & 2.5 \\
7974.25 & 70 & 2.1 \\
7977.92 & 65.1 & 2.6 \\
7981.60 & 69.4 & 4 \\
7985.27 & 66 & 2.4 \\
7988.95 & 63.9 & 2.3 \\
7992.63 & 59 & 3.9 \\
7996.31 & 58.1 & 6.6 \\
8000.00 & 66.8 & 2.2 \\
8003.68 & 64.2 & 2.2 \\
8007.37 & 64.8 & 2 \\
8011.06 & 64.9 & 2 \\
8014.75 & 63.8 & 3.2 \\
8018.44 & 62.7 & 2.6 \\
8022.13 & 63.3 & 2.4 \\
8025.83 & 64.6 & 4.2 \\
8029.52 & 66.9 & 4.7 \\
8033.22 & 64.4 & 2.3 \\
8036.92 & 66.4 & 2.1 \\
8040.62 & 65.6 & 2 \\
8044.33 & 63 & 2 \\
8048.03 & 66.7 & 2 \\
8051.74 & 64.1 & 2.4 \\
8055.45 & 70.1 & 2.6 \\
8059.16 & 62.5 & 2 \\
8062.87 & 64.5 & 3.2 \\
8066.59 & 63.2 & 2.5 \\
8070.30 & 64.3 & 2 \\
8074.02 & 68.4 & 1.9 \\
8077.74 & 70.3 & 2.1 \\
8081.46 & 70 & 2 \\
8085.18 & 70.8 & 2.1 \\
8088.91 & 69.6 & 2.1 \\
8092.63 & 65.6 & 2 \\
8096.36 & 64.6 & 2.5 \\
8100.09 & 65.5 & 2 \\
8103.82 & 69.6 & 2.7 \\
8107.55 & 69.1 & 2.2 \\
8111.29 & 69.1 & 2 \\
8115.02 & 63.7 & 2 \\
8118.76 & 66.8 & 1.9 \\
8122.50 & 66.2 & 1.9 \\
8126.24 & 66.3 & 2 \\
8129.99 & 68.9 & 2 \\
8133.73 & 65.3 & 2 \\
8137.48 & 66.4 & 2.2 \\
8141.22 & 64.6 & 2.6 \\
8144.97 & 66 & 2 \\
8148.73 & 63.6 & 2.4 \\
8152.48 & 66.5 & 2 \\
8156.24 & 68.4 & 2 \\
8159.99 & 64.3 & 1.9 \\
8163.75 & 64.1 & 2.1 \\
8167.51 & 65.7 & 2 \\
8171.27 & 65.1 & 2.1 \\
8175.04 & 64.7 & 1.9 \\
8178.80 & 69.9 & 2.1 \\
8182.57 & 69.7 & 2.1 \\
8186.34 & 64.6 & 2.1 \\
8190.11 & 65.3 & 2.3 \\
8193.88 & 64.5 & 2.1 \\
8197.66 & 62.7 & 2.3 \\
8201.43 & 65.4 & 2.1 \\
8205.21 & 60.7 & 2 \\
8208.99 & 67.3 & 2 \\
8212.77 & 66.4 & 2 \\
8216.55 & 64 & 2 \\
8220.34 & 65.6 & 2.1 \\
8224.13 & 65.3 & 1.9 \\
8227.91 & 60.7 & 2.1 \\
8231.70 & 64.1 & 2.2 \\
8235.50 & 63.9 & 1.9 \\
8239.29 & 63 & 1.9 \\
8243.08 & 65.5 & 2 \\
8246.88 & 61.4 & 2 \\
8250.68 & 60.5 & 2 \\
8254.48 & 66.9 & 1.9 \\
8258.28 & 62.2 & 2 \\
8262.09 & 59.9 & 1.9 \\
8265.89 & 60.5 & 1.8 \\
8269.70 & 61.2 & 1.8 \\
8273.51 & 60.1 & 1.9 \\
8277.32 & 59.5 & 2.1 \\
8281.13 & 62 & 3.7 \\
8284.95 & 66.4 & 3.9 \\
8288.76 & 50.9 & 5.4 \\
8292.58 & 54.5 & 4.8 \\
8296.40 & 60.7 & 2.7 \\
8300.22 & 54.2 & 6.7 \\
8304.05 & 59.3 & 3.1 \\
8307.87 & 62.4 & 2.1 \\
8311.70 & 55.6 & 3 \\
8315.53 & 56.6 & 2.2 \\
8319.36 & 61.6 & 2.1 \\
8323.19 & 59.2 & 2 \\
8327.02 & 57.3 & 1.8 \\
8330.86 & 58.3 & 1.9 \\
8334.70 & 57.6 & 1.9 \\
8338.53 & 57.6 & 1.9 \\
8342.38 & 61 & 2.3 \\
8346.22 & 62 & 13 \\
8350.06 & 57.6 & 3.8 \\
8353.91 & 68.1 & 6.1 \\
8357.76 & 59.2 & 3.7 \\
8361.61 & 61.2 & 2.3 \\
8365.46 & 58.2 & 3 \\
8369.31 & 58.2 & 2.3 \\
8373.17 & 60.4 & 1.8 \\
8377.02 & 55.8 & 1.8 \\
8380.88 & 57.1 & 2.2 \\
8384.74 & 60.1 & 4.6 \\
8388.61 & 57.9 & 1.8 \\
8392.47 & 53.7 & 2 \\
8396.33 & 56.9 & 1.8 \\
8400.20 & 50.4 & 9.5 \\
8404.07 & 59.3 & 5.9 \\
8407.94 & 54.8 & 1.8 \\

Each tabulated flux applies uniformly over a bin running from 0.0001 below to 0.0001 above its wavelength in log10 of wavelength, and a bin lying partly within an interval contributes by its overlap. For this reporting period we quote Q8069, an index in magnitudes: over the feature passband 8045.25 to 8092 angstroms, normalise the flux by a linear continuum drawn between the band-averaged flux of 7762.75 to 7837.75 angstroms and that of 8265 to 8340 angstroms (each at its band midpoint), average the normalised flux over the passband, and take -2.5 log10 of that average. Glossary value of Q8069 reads 0.06 mag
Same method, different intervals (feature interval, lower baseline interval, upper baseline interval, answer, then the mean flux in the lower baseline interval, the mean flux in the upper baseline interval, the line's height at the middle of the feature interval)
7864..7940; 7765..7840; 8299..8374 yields 0.09 mag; 84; 59.3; 79.4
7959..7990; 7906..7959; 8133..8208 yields 0.03 mag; 70.9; 65.4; 69.9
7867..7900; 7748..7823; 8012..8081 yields 0.10 mag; 89.6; 65.4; 80.5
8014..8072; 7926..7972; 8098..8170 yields 0.05 mag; 69.9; 66.3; 68.1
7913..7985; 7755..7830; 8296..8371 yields 0.13 mag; 86.9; 59.3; 78.9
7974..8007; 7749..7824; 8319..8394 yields 0.21 mag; 89.2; 59.1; 78.4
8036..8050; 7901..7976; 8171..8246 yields 0.05 mag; 70.6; 64.9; 68.4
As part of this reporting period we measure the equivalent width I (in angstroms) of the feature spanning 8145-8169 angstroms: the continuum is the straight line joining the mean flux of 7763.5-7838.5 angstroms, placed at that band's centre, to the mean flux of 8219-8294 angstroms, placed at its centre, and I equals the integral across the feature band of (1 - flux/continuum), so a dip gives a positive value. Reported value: 0.45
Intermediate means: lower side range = 84.6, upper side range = 61.7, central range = 65.5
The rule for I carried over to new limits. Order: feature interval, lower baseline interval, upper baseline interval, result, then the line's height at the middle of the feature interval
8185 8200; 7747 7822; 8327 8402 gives 0.8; 67.8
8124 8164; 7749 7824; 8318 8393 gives 2.5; 70.3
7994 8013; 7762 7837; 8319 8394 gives 3.0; 75.5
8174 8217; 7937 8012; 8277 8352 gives -2.8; 61.6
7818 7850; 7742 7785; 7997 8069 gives 4.1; 89.9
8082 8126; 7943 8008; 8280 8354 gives -2.6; 63.7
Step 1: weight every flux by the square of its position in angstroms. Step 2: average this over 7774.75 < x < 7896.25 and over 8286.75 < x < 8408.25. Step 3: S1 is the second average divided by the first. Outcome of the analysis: 0.83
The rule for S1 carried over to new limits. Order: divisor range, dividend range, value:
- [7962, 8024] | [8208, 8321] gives 1.01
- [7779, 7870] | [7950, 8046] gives 0.86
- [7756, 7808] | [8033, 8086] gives 0.79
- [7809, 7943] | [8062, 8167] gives 0.94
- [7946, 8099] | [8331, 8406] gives 0.96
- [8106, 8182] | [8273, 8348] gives 0.92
